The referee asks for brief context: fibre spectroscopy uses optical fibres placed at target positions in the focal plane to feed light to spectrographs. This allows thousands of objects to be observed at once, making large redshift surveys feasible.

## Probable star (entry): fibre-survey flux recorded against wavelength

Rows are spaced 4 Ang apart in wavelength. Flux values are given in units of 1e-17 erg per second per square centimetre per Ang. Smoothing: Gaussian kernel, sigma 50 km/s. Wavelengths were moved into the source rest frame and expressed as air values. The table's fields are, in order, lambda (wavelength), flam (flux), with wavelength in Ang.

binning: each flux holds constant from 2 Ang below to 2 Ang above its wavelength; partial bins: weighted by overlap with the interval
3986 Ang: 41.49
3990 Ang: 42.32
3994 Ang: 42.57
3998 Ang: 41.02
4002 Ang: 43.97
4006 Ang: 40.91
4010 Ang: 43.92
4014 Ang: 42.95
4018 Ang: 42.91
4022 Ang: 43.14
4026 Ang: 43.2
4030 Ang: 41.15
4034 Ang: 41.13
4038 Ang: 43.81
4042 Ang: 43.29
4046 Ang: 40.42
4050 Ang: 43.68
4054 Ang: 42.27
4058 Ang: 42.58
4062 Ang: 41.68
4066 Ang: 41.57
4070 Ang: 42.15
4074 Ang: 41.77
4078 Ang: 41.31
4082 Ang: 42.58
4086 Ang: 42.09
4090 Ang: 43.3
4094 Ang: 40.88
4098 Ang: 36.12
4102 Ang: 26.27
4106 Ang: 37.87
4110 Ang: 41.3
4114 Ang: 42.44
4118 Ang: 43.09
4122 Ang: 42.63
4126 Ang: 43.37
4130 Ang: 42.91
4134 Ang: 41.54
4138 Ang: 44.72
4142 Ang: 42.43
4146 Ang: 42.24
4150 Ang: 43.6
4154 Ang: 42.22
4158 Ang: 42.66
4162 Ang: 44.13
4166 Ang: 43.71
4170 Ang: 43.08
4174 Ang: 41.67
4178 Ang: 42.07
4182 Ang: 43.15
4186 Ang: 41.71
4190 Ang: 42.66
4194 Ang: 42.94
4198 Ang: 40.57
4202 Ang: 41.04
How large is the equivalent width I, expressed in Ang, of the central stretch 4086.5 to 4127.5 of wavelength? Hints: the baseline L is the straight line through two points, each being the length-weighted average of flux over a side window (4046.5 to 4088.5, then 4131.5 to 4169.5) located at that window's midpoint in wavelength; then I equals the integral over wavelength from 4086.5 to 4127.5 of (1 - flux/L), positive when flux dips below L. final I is 2.7 Ang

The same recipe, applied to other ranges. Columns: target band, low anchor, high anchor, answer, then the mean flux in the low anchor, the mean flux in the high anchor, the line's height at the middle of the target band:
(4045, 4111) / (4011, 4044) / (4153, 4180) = 3.6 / 42.7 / 42.8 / 42.8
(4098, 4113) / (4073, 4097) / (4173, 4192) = 2.2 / 41.8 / 42.3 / 41.9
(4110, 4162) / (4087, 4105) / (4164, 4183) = -3.8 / 37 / 42.7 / 40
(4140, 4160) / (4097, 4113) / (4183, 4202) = -1.9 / 35.8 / 41.9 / 38.9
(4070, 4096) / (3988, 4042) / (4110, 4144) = 0.4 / 42.6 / 42.8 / 42.7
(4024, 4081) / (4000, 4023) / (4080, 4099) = -0.1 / 43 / 41.3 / 42.1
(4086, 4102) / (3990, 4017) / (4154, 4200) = 1.5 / 42.6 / 42.6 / 42.6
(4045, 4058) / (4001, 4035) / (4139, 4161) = 0.1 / 42.6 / 42.8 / 42.6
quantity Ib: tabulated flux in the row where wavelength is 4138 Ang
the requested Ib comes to 44.72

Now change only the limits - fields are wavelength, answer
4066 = 41.57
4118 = 43.09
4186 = 41.71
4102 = 26.27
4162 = 44.13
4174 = 41.67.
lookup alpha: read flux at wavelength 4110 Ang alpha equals 41.3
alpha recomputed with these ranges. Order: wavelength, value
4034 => 41.13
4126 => 43.37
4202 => 41.04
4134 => 41.54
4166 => 43.71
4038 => 43.81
